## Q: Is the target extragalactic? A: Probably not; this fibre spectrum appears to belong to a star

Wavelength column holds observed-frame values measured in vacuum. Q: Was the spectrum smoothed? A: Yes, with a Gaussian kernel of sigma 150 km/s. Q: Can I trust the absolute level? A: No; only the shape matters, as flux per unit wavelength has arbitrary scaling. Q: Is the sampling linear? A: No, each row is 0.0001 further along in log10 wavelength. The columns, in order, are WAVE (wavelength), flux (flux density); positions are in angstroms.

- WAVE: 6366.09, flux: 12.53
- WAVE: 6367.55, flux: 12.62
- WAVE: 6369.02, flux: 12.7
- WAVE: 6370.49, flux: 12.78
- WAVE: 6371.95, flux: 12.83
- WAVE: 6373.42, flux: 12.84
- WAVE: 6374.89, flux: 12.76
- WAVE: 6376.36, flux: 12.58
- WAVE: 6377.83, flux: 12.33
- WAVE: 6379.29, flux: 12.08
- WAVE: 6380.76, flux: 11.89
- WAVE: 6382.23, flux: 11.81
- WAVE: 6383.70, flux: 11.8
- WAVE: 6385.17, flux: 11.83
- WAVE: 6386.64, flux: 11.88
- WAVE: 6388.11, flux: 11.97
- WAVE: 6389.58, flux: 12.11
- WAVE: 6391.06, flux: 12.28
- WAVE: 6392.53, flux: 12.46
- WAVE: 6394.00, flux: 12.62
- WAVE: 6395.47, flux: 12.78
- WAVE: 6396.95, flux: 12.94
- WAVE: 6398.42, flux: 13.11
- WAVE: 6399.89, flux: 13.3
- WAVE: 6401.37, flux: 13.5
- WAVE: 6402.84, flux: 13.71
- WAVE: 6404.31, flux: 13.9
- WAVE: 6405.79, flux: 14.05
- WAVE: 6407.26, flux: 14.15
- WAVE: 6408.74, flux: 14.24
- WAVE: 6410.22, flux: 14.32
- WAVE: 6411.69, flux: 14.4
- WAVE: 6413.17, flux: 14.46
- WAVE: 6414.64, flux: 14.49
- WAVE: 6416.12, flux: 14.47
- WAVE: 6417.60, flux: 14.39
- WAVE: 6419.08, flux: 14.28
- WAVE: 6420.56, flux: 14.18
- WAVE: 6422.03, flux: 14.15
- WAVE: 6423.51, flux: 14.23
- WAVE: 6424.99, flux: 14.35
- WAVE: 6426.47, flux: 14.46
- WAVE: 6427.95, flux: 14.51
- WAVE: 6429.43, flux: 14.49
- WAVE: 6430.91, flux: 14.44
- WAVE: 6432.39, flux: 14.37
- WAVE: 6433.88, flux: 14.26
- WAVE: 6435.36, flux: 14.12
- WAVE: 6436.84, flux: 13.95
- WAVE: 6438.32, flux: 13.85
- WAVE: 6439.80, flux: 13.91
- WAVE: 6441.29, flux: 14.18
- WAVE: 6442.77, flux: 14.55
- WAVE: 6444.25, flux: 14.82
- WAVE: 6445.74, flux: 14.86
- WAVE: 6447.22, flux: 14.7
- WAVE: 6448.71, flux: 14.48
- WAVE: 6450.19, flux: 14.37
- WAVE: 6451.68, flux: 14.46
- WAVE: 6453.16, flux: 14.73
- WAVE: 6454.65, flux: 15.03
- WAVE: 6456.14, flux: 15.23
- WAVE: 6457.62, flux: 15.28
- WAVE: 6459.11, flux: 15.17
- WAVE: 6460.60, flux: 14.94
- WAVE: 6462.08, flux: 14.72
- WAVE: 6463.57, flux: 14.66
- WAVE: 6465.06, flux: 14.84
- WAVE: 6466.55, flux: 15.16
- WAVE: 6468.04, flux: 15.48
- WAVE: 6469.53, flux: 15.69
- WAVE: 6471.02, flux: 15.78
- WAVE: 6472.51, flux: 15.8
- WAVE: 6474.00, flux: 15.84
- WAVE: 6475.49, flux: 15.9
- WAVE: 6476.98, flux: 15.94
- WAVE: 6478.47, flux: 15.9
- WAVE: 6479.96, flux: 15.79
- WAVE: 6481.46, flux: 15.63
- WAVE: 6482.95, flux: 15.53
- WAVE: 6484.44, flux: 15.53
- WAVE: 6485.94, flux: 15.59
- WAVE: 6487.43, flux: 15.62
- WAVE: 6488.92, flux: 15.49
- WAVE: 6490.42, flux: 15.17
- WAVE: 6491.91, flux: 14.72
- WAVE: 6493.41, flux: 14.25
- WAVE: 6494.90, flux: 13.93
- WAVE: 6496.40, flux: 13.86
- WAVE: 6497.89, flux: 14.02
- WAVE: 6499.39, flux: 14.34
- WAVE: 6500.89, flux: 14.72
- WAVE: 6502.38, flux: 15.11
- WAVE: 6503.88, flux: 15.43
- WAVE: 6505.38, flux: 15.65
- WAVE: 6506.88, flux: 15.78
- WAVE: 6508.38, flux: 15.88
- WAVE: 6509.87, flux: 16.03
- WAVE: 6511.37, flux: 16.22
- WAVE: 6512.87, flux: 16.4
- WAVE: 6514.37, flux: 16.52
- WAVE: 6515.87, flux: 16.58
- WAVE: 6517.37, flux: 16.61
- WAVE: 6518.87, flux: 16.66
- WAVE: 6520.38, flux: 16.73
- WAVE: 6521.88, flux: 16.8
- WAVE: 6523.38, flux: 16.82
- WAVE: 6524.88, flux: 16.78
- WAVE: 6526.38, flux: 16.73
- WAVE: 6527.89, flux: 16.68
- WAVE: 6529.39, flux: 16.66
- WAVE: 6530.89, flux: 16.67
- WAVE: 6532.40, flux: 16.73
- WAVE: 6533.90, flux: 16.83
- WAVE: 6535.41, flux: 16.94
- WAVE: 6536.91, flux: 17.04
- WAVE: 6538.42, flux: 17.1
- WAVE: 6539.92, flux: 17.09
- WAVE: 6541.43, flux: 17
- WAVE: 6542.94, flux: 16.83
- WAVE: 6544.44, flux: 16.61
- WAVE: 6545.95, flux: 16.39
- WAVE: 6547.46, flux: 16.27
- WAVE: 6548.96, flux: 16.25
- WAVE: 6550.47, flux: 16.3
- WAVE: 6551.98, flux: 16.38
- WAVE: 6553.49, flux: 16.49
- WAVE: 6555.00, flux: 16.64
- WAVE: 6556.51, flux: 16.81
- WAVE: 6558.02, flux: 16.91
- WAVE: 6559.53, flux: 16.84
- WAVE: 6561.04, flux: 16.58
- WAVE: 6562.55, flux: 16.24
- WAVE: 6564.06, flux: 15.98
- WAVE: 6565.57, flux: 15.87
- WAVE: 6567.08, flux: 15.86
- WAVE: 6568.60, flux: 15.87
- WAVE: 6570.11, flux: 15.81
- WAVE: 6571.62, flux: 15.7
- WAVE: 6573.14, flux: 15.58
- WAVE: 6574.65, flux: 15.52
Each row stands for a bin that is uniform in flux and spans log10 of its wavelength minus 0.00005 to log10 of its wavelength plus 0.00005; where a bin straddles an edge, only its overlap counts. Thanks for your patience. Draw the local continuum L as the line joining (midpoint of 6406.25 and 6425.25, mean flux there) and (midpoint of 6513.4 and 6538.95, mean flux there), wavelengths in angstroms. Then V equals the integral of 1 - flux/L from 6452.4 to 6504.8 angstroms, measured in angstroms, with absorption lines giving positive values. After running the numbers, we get 1.7 angstroms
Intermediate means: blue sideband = 14.3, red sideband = 16.7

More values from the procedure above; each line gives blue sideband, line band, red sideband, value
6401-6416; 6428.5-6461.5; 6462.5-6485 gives 0.8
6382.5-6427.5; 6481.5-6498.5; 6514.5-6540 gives 0.9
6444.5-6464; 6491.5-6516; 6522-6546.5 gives 1.3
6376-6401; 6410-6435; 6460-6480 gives -1.3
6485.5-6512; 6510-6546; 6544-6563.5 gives -2.0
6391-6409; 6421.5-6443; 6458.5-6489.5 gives 0.0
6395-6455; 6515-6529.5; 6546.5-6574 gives -1.0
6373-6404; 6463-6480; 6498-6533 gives -0.8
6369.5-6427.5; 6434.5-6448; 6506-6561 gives 0.0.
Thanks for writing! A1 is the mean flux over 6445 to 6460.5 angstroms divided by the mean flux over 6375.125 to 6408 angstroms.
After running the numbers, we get 1.17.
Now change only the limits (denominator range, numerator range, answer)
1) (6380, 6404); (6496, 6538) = 1.29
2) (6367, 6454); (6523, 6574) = 1.21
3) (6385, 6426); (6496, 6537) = 1.19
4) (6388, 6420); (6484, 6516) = 1.13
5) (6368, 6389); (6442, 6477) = 1.23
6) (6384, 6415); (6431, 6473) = 1.12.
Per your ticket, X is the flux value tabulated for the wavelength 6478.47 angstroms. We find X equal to 15.9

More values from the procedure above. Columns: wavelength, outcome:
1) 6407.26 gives 14.15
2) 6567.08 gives 15.86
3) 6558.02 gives 16.91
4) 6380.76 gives 11.89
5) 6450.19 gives 14.37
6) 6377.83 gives 12.33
